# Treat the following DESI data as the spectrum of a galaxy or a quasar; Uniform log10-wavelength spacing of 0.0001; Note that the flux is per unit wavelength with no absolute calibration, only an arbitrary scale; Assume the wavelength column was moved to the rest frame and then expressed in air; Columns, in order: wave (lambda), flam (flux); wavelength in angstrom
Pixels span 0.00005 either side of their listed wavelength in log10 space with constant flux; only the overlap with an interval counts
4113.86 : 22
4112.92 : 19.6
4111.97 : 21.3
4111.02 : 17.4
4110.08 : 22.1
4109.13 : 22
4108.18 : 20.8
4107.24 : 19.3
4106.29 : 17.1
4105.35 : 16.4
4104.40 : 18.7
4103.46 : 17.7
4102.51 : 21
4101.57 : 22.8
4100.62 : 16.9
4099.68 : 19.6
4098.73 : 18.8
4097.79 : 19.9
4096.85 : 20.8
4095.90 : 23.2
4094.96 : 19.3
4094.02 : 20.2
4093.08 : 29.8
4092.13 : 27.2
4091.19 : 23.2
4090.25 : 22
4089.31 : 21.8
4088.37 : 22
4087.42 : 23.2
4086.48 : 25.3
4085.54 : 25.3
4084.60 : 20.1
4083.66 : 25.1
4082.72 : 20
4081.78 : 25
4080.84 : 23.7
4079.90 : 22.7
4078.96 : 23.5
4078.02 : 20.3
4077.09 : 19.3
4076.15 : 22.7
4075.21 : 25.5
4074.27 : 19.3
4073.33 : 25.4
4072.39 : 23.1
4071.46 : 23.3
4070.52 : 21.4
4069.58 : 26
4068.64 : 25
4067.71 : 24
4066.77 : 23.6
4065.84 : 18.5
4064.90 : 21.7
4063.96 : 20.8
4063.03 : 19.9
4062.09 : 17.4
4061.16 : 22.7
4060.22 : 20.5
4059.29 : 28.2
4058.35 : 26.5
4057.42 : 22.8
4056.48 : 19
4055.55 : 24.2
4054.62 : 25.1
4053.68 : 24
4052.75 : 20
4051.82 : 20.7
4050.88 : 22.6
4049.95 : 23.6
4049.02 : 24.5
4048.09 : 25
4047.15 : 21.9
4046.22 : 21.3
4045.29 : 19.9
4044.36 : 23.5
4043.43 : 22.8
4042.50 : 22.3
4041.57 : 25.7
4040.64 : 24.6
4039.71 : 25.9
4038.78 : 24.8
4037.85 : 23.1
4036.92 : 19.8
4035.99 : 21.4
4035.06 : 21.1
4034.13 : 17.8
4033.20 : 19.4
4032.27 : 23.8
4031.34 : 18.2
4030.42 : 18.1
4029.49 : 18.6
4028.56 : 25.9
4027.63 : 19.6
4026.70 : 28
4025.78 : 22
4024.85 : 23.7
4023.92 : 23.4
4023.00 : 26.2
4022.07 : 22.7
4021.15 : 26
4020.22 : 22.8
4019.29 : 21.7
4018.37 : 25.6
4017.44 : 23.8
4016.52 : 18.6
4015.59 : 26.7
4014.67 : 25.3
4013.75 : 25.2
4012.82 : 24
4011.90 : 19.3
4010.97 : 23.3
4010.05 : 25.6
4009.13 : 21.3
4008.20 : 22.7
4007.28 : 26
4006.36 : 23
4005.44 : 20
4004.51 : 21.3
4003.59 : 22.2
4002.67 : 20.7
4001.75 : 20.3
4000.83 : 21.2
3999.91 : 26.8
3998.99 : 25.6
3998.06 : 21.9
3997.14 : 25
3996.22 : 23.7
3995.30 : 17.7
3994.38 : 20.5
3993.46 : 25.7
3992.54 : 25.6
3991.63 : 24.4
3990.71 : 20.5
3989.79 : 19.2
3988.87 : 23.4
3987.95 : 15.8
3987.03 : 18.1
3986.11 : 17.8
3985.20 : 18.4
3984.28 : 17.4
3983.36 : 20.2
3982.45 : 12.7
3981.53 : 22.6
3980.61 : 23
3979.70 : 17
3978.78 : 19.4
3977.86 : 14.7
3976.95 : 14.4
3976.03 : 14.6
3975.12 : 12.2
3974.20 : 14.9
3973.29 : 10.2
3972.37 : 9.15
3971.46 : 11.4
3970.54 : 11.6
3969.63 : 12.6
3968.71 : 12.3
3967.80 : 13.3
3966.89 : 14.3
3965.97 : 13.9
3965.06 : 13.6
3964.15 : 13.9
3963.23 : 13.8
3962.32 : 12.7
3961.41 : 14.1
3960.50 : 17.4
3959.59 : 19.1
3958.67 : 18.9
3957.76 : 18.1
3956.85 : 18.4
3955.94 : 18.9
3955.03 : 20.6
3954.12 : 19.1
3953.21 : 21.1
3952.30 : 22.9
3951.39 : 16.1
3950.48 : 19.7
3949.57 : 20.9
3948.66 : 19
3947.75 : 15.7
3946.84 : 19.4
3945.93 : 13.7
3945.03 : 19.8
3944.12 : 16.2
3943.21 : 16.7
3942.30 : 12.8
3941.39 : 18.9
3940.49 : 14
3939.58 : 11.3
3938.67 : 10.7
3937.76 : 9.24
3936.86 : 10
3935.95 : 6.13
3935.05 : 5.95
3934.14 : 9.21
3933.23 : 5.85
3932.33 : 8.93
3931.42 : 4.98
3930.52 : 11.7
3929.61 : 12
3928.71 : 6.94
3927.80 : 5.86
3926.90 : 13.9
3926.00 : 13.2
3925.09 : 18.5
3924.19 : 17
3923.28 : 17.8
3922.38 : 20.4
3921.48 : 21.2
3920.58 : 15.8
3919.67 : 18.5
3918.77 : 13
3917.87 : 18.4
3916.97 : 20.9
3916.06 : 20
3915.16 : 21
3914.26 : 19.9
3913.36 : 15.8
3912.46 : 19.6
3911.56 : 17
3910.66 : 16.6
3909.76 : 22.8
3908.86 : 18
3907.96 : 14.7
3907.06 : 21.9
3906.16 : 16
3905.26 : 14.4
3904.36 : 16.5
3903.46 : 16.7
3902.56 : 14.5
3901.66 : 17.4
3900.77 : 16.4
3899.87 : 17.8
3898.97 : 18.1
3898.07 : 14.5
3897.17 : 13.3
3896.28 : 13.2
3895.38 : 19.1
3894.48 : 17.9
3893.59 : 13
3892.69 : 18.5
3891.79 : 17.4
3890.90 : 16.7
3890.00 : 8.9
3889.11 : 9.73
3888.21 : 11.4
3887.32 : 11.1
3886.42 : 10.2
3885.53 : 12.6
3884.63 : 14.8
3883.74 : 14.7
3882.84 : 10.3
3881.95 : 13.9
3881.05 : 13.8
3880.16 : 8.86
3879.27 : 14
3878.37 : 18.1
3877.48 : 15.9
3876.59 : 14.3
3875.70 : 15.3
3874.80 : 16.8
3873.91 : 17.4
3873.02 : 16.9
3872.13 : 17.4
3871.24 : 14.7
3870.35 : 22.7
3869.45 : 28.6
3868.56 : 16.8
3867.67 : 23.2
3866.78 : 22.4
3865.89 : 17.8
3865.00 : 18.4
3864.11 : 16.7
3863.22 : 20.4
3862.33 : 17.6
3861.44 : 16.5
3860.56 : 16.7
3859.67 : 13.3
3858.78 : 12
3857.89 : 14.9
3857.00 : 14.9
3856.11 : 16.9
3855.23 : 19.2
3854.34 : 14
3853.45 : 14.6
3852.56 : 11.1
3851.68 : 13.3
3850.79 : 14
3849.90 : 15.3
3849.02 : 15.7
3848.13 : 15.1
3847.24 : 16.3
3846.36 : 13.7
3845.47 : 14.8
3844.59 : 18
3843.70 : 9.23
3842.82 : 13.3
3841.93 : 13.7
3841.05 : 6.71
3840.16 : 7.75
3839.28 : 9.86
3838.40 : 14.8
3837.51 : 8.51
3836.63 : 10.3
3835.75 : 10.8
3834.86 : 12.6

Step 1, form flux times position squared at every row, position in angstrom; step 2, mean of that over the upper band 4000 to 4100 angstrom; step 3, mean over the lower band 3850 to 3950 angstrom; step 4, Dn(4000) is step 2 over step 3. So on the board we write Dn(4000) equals 1.6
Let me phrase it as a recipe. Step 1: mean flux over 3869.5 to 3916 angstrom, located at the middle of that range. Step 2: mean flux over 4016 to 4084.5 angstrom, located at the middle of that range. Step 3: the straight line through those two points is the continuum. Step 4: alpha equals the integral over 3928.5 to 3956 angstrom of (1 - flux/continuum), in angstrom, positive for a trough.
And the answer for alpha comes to 6.0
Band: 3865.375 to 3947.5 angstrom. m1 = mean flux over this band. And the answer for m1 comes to 15.3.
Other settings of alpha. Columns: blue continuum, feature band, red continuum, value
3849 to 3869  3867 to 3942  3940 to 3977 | 4.91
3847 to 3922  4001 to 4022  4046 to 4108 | -2.92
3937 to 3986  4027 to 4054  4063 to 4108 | -3.19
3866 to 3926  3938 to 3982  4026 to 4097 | 6.75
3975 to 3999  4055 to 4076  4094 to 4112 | -3.17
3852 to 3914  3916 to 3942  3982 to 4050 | 7.33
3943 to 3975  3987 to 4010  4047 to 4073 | -4.41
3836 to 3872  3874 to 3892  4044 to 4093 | 3.17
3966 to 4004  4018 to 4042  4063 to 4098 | -2.67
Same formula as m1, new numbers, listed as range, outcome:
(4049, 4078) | 22.6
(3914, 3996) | 15.9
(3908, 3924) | 18.5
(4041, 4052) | 22.9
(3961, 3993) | 16.1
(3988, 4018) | 22.7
